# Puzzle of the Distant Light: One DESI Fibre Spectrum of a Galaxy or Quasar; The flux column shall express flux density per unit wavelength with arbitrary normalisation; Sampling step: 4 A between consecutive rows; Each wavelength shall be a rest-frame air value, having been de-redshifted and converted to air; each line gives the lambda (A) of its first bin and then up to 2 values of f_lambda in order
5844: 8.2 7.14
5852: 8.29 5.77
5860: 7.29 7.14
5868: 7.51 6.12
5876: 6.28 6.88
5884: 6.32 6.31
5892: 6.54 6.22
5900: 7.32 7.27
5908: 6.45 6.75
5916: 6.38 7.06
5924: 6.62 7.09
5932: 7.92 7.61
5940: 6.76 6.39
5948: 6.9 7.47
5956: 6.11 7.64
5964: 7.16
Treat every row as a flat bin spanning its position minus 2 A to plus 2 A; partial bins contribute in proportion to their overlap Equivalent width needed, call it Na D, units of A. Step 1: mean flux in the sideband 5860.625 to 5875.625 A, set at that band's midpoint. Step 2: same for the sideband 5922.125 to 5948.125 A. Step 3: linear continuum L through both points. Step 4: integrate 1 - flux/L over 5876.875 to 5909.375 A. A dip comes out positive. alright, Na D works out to 1.4 A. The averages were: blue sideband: 6.89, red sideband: 7.05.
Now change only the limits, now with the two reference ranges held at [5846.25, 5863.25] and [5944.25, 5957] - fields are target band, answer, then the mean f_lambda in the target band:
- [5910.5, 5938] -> -0.65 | 7.07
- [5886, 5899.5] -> 1.04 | 6.46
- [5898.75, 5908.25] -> -0.17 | 7.09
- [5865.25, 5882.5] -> 0.87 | 6.71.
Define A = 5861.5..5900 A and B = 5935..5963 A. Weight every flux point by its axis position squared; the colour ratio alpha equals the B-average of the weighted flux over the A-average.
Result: 1.1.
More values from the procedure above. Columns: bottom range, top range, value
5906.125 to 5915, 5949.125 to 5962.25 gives 1.09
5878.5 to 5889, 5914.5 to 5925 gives 1.04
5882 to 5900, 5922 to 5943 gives 1.12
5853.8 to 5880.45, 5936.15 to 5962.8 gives 1.06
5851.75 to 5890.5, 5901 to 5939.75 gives 1.06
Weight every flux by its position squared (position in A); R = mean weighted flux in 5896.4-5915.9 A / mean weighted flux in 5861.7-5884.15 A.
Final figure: 1.02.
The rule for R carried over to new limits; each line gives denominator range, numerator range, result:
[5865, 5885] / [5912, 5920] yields 1.01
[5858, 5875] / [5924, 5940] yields 1.07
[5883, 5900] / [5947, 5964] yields 1.11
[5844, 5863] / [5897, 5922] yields 0.96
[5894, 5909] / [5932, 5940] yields 1.11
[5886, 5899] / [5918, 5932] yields 1.11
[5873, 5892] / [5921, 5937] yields 1.15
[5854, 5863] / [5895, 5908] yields 1.06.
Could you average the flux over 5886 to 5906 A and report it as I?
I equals 6.73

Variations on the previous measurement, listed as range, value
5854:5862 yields 6.53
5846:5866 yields 7.13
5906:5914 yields 6.6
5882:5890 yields 6.31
